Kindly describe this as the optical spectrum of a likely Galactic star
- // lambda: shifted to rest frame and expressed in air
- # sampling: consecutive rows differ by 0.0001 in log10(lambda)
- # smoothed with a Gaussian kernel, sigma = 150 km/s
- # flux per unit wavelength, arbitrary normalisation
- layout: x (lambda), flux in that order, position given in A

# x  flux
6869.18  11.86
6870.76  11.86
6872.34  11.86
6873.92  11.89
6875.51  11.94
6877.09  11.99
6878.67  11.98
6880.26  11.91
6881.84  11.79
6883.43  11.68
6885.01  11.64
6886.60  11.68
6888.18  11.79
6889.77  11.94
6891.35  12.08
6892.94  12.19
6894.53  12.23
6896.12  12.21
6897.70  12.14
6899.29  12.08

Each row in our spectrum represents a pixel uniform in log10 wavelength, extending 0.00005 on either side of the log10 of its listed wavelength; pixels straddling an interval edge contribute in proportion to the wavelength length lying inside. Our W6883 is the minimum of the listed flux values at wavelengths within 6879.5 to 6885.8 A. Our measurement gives 11.64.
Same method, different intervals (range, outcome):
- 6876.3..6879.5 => 11.98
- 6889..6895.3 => 11.94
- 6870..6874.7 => 11.86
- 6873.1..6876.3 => 11.89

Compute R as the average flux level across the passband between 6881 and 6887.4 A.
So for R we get 11.7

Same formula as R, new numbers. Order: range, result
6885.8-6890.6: 11.8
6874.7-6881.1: 12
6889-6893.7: 12.1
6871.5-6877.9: 11.9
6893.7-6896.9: 12.2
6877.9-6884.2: 11.8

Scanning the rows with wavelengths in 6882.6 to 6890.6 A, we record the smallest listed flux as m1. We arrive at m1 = 11.64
